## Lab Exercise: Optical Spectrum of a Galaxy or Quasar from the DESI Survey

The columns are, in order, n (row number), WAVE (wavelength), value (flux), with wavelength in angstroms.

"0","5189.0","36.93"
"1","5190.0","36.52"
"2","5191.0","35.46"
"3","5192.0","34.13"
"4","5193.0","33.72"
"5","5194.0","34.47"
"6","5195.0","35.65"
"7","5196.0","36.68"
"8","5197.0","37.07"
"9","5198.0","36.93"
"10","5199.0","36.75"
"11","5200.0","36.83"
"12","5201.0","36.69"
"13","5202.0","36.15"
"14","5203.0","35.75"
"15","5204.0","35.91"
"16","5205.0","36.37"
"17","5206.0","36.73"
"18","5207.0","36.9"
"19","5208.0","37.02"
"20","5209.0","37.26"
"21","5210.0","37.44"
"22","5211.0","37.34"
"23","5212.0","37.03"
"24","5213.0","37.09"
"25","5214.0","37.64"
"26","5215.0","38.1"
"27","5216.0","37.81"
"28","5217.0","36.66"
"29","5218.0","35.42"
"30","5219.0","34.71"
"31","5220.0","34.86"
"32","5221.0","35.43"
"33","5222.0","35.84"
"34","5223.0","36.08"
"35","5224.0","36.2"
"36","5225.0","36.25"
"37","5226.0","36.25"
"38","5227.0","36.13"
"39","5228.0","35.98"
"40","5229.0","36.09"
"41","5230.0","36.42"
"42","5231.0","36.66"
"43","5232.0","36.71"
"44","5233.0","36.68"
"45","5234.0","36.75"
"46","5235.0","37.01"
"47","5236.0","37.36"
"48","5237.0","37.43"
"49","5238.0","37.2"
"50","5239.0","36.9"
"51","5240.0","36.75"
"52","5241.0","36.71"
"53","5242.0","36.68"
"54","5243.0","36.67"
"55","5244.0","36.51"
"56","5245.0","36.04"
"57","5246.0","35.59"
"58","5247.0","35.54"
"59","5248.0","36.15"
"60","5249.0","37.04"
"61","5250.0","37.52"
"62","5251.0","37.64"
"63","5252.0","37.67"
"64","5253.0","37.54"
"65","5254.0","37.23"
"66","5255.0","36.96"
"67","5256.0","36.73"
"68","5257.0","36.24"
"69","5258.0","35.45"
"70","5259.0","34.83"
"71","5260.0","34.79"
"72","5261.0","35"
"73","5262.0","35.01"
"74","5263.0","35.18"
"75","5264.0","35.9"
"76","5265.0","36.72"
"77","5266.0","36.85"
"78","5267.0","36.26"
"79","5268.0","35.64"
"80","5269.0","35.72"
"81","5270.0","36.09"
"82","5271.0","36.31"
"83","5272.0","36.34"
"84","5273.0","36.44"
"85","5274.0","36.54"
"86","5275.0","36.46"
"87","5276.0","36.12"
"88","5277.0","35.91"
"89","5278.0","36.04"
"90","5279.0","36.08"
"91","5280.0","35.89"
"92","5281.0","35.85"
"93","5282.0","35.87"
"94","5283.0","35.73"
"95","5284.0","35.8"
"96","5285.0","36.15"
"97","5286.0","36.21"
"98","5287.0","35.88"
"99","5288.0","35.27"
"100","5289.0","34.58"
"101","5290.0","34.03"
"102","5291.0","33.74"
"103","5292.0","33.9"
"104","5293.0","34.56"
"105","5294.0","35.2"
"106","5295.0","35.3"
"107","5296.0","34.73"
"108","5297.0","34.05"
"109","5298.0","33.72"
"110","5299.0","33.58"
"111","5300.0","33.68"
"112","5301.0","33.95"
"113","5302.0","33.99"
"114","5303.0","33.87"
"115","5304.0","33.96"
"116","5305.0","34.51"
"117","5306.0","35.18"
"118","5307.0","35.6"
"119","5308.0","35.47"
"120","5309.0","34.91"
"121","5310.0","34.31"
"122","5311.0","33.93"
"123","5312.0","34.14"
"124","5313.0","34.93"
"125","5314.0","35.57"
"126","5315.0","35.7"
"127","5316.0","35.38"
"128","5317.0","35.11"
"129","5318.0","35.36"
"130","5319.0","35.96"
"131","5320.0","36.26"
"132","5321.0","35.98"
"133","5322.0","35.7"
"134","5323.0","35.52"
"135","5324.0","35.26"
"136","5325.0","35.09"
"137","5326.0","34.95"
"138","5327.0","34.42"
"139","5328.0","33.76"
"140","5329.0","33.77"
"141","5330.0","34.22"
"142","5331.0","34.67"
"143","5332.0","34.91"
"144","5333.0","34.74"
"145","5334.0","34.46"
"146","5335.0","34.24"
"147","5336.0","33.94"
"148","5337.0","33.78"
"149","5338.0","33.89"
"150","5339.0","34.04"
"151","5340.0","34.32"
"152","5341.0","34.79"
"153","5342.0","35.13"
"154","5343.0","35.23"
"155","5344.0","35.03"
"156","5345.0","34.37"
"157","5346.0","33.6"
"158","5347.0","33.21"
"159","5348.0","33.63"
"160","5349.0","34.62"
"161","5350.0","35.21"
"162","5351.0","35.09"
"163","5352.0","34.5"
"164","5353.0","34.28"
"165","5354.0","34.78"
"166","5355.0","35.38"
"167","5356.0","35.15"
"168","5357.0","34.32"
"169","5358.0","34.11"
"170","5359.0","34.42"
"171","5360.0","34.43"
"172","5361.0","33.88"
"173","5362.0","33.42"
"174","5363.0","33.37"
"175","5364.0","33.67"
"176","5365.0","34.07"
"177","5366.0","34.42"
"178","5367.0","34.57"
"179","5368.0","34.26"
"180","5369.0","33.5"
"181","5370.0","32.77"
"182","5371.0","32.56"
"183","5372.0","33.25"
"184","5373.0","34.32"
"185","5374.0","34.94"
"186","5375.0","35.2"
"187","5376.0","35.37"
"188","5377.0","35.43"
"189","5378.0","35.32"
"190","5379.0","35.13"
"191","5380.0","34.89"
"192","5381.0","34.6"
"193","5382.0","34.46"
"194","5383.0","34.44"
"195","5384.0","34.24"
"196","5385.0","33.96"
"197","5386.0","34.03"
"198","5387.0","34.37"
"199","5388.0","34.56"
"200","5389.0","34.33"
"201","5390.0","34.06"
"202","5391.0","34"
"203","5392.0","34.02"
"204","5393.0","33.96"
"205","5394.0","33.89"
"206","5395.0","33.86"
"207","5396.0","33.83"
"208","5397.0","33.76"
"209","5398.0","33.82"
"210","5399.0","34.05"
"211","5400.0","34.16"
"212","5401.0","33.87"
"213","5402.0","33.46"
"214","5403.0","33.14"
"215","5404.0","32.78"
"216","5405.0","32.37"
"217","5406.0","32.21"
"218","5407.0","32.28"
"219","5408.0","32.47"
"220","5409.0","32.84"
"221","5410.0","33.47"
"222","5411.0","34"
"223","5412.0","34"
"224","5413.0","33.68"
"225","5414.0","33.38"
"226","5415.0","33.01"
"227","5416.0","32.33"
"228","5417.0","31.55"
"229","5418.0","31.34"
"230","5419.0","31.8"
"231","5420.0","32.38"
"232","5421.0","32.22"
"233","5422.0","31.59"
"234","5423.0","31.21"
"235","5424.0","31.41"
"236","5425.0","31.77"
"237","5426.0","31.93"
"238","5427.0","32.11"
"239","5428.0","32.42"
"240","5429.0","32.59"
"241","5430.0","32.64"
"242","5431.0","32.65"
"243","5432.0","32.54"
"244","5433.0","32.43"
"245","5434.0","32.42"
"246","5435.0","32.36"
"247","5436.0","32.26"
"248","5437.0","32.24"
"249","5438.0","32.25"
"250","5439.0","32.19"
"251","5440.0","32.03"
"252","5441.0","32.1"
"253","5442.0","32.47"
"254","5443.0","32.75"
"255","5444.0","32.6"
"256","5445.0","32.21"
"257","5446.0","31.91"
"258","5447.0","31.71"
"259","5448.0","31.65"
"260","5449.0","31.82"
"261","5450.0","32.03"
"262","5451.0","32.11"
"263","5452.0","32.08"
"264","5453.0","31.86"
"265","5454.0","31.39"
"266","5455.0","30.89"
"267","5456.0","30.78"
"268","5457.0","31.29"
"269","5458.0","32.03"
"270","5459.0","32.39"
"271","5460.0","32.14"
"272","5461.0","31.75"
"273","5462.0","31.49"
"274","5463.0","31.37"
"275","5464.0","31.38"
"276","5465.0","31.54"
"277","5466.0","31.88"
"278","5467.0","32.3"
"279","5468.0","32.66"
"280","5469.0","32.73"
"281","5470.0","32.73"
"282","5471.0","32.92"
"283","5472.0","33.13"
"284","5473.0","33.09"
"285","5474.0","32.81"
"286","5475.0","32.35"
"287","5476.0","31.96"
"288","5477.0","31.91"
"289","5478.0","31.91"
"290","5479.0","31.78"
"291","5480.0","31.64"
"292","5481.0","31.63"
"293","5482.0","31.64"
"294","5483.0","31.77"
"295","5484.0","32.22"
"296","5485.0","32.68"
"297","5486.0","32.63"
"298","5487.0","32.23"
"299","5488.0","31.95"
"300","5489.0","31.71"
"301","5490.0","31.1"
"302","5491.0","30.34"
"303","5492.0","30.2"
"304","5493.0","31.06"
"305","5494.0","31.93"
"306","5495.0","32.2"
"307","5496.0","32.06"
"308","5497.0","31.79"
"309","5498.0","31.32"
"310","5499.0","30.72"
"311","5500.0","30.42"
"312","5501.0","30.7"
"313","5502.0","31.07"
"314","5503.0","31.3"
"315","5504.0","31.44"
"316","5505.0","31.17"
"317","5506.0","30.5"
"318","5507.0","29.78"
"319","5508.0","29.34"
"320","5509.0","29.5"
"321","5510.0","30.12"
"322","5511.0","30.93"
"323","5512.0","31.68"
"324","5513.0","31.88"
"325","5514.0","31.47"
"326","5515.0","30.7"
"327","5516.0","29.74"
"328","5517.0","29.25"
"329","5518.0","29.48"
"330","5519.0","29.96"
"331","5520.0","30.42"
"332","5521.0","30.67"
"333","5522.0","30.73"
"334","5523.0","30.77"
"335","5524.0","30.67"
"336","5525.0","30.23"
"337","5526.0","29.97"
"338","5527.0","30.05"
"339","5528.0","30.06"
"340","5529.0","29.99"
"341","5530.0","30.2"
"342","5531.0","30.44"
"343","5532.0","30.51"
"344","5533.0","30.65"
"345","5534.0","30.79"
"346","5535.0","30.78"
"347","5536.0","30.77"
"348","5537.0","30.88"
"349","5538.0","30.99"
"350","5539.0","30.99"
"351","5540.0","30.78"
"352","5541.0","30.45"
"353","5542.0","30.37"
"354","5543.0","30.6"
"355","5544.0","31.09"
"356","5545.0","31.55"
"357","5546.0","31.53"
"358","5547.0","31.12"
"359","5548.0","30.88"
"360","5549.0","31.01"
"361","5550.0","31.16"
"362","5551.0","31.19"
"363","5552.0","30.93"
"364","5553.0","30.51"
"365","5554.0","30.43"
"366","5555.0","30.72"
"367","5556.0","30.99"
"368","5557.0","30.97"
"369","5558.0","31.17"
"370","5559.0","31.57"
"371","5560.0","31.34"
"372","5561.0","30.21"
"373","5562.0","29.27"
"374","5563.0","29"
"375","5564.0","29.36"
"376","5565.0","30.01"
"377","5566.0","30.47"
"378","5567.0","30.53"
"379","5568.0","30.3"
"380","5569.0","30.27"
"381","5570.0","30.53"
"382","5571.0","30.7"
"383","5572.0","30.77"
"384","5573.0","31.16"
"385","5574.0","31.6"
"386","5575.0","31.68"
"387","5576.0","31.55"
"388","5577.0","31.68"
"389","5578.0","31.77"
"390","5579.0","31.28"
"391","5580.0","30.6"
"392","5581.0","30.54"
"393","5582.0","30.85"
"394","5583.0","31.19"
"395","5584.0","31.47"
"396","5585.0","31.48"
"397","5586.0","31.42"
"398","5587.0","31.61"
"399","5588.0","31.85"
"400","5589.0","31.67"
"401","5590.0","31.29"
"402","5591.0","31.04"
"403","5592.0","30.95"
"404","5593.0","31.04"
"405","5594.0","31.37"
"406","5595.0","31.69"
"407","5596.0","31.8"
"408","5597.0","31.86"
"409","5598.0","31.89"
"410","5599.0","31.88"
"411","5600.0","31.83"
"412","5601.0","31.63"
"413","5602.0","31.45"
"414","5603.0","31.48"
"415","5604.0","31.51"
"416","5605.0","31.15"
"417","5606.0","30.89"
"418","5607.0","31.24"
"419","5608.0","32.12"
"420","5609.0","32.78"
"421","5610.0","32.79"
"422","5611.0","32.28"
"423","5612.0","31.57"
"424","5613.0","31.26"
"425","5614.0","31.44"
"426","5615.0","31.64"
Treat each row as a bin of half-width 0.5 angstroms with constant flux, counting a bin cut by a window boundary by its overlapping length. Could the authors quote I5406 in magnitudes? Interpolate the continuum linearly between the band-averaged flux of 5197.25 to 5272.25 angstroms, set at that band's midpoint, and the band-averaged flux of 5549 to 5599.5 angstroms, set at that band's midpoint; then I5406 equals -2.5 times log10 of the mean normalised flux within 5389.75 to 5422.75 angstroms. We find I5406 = 0.019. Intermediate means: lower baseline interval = 36.5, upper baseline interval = 31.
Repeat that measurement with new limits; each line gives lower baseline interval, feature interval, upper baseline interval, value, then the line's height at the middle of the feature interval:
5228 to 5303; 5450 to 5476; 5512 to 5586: 0.01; 32.3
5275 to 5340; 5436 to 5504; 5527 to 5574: 0.01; 32.1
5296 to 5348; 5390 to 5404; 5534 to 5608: -0.01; 33.5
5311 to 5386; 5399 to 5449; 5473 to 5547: 0.01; 32.9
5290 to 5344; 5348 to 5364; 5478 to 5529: -0.02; 33.9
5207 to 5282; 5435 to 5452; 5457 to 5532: 0.01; 32.3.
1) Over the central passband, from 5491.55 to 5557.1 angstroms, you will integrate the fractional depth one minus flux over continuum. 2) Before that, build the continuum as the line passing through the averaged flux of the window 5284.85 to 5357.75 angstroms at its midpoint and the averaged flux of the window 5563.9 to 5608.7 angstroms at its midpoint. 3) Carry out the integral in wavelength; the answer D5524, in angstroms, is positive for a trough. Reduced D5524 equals 2.7 angstroms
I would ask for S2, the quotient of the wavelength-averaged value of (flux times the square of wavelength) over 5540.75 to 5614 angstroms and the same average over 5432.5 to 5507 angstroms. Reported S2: 1.0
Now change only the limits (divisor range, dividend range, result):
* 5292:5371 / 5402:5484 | 0.97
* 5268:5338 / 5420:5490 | 0.97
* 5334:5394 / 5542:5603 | 0.98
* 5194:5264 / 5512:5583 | 0.95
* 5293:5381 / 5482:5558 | 0.96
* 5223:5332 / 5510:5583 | 0.95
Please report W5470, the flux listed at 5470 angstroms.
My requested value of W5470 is 32.73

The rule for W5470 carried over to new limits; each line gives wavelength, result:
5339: 34.04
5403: 33.14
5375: 35.2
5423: 31.21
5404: 32.78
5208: 37.02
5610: 32.79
